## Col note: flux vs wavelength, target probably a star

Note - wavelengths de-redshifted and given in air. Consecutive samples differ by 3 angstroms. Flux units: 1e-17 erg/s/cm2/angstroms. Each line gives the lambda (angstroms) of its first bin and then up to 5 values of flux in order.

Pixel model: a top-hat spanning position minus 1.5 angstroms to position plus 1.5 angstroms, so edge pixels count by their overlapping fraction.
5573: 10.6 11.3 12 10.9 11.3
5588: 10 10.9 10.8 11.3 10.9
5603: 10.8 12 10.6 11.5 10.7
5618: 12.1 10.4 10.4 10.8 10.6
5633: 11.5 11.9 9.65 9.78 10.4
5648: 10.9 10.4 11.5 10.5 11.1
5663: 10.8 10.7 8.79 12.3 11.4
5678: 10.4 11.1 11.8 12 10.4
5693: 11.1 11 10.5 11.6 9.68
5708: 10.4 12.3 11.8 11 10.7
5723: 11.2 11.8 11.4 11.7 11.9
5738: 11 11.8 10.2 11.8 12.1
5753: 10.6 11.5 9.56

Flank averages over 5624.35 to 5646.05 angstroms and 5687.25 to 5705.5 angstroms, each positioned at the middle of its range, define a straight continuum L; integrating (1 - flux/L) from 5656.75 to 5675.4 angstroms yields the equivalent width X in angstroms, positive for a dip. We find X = -0.05 angstroms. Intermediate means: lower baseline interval 10.7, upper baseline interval 10.9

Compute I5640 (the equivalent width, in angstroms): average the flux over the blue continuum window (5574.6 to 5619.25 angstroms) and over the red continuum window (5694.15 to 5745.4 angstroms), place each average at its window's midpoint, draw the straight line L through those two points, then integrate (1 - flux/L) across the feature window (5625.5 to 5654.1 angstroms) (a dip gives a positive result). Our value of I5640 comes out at 1.1 angstroms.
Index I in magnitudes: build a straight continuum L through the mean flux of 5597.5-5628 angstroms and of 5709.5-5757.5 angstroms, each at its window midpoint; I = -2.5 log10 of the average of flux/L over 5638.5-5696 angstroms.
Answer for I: 0.04 mag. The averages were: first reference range 11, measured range 10.8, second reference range 11.4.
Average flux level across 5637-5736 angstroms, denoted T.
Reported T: 11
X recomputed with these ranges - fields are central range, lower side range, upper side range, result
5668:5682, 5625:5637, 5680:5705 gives 0.3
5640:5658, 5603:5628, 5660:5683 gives 0.6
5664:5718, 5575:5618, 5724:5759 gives 1.2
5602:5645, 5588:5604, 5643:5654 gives -0.6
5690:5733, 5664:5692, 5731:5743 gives 0.7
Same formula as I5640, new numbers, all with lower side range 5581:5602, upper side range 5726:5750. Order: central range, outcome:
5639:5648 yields 0.8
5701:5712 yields 0.4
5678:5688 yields -0.2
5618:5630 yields 0.3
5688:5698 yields 0.4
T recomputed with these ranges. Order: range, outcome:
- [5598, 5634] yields 11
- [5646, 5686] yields 10.9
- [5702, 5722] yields 11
